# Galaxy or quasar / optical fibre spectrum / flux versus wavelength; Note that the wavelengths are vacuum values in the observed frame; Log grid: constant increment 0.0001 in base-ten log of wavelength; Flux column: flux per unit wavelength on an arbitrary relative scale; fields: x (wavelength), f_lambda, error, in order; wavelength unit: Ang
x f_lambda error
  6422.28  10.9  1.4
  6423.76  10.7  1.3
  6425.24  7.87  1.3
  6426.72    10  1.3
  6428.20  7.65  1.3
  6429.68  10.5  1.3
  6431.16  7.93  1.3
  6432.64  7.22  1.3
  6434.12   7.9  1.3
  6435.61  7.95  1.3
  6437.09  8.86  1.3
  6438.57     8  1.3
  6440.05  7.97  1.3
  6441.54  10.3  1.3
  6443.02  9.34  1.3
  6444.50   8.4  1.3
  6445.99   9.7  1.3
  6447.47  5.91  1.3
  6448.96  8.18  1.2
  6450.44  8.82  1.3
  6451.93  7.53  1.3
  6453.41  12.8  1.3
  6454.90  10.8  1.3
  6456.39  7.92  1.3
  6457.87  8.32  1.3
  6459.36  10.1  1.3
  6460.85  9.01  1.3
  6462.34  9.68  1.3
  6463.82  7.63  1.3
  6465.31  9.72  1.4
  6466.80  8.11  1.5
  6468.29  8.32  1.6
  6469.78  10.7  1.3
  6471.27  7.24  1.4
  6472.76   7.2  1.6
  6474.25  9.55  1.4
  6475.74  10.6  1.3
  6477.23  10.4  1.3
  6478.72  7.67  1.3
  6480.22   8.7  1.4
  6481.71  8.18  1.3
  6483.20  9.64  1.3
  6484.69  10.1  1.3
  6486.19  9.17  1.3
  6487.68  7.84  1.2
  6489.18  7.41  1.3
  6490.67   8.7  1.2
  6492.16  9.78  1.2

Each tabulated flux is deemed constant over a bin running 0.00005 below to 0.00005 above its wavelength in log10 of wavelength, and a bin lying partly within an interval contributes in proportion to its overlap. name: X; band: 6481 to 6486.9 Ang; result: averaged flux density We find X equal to 9.28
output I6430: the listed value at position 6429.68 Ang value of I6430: 10.5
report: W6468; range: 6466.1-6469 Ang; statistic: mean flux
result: 8.21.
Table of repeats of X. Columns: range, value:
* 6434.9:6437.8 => 8.41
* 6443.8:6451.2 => 8.19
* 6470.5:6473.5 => 7.25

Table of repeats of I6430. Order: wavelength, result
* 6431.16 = 7.93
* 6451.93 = 7.53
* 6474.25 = 9.55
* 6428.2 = 7.65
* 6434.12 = 7.9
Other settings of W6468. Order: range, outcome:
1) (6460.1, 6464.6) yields 8.79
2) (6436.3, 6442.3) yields 8.78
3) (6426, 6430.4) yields 9.38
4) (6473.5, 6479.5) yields 9.54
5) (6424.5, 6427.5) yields 8.92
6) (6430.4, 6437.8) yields 7.97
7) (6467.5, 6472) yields 8.75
